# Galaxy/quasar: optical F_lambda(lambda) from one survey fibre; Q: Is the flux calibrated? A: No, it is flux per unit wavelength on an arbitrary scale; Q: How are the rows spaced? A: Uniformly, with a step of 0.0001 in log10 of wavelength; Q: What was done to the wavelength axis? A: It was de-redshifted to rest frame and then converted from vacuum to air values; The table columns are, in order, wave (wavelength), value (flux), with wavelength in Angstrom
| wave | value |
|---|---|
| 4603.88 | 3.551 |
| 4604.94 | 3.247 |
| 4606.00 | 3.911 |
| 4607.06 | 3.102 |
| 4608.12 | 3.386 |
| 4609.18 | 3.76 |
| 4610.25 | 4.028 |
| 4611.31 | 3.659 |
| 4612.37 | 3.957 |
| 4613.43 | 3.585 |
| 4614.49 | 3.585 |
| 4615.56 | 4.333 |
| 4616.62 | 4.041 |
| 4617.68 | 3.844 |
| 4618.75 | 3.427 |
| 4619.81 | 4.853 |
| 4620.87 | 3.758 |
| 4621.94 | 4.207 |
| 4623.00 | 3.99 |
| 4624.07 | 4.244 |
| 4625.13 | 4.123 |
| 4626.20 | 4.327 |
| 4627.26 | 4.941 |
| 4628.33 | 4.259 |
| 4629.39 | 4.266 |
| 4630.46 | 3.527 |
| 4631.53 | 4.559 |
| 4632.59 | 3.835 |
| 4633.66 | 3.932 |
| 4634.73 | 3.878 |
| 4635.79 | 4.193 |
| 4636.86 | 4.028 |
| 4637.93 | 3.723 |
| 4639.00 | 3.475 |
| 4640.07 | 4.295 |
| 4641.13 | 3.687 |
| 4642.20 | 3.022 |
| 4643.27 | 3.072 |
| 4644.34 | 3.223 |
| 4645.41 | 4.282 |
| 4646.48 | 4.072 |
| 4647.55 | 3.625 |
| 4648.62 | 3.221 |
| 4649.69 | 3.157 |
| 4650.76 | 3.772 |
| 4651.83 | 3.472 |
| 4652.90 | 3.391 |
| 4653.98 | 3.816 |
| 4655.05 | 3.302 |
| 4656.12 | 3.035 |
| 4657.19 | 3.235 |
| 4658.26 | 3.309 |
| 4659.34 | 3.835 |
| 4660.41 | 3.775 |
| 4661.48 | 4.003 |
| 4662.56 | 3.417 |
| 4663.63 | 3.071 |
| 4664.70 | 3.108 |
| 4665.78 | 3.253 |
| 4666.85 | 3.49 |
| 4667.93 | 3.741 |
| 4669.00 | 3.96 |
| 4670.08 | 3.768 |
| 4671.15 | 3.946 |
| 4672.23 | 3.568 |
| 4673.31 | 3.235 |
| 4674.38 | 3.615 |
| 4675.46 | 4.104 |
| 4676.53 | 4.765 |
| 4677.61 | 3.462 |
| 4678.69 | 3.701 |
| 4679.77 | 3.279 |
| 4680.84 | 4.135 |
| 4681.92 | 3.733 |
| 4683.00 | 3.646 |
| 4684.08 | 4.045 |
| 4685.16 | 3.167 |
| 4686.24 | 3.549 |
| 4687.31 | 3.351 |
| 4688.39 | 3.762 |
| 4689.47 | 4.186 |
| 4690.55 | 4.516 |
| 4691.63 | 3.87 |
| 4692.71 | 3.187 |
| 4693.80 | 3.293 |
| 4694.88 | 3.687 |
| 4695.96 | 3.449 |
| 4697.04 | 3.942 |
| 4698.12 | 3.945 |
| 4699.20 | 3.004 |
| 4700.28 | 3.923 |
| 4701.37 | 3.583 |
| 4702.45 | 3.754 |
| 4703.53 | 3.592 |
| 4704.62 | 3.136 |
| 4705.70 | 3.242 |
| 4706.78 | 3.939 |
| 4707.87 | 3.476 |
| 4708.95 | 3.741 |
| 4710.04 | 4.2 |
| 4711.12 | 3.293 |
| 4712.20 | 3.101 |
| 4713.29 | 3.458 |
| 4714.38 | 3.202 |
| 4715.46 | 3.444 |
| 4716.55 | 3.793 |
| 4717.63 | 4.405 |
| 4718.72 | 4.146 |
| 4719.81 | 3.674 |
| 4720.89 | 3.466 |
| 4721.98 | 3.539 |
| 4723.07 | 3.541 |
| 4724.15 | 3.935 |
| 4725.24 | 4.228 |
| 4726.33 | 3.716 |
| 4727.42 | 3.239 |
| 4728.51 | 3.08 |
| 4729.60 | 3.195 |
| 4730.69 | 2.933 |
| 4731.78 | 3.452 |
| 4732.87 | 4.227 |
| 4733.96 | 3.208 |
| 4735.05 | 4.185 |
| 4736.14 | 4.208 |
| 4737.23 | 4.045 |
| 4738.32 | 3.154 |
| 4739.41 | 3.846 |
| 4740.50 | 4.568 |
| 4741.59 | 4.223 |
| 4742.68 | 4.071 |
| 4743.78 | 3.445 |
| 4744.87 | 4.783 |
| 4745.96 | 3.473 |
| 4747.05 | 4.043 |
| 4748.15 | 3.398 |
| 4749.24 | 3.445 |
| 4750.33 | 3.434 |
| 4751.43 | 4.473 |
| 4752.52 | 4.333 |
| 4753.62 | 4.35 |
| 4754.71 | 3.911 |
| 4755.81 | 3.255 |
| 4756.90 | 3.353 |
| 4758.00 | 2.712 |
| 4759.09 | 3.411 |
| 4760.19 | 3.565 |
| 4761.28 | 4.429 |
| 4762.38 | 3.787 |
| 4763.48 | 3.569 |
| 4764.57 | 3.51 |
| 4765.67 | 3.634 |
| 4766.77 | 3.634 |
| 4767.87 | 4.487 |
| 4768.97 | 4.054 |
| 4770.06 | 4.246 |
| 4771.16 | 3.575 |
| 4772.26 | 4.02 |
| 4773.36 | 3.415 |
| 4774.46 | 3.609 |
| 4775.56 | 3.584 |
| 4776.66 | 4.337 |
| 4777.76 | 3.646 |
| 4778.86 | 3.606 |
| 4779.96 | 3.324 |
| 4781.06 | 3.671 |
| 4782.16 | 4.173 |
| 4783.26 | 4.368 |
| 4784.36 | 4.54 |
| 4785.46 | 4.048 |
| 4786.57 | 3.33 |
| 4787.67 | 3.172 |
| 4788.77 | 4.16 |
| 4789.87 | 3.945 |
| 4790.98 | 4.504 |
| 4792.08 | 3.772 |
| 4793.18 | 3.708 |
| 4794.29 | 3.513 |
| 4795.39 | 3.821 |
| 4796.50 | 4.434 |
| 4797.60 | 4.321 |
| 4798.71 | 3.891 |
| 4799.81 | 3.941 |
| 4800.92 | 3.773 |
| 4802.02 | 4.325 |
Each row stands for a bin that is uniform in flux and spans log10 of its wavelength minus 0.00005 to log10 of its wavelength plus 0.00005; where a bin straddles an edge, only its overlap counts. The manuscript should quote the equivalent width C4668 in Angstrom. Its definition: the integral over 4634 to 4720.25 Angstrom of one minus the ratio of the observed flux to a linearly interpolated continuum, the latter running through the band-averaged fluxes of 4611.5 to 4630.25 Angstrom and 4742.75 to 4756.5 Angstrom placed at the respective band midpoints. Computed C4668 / 7.6 Angstrom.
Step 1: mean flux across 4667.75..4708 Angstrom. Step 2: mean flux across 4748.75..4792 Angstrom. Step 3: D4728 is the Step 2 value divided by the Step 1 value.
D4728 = 1.03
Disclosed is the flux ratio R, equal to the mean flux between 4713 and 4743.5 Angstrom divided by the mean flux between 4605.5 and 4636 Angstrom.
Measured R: 0.9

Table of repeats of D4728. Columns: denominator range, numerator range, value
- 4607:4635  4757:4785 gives 0.95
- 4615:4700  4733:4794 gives 1.02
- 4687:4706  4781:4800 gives 1.09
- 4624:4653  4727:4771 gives 0.98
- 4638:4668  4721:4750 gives 1.06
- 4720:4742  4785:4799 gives 1.05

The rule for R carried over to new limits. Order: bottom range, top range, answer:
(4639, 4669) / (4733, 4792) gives 1.09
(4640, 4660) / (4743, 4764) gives 1.07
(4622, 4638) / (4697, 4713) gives 0.87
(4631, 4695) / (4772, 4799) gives 1.06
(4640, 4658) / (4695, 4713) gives 1.03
